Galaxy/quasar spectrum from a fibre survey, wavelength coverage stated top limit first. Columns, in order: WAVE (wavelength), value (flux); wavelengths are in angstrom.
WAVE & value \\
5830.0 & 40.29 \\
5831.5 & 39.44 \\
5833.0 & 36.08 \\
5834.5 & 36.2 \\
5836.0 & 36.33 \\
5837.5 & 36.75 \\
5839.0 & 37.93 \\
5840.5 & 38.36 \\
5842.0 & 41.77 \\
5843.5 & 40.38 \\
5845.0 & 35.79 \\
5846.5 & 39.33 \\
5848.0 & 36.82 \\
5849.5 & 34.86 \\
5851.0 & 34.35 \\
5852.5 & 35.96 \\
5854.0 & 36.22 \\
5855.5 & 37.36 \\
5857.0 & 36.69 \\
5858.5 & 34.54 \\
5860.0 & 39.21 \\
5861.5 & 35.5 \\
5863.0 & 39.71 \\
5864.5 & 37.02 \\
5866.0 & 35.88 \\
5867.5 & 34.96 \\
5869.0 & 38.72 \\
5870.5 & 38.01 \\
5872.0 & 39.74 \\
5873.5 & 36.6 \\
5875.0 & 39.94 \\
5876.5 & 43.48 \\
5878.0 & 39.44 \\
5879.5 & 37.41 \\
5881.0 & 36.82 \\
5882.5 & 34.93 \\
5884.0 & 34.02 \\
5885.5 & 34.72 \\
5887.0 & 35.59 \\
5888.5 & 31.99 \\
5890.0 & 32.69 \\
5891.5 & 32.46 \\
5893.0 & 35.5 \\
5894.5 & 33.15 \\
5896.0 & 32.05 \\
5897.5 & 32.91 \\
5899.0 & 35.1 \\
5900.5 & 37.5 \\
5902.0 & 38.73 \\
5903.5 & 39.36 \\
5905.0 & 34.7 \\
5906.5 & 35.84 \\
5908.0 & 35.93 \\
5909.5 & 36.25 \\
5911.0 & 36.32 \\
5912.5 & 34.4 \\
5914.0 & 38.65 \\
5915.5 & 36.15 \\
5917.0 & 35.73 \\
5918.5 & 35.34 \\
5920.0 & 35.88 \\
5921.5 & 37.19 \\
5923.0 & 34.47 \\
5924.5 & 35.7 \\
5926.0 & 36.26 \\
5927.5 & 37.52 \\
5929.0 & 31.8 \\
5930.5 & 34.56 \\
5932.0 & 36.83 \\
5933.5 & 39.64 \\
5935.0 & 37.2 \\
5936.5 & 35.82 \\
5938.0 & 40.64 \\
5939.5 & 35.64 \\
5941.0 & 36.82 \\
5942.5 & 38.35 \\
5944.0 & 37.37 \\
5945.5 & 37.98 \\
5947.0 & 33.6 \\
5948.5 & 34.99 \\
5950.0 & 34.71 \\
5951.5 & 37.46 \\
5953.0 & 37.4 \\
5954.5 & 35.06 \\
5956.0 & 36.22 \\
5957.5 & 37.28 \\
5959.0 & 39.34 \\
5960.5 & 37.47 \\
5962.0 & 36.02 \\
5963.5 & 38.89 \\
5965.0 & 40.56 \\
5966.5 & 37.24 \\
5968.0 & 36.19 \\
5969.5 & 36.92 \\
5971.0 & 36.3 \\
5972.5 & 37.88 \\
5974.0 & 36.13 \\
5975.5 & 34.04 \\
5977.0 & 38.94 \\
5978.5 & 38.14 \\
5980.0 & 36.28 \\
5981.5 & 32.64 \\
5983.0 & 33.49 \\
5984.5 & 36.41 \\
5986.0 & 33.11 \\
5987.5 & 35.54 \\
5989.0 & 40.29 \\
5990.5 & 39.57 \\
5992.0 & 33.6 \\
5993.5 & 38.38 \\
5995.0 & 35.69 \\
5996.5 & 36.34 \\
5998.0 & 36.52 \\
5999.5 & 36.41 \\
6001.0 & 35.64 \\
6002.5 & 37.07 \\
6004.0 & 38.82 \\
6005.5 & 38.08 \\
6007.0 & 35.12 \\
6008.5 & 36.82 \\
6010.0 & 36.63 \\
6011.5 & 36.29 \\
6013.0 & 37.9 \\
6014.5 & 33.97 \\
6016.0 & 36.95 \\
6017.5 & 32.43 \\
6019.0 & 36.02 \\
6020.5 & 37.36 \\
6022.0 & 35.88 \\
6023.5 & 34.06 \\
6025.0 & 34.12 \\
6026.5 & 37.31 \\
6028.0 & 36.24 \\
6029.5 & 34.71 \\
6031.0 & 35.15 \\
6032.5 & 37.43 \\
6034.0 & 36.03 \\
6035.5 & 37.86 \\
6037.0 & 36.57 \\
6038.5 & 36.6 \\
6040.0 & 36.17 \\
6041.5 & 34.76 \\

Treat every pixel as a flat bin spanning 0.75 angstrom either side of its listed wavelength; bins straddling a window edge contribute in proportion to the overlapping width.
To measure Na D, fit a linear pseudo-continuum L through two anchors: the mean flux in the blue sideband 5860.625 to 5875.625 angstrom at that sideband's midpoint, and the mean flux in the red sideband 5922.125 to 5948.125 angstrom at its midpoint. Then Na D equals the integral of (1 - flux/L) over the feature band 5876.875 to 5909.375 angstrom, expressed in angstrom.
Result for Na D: 1.6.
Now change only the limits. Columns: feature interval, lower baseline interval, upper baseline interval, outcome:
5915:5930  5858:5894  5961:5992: 0.4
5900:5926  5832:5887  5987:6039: 0.4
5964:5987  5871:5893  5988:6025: 0.1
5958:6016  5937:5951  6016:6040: -0.7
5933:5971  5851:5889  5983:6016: -0.5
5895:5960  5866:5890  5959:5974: 1.7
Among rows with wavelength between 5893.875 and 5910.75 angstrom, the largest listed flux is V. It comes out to 39.36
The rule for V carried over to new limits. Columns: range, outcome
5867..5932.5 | 43.48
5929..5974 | 40.64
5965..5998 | 40.56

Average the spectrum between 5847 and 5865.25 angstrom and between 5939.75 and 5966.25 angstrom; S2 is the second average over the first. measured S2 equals 1.01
